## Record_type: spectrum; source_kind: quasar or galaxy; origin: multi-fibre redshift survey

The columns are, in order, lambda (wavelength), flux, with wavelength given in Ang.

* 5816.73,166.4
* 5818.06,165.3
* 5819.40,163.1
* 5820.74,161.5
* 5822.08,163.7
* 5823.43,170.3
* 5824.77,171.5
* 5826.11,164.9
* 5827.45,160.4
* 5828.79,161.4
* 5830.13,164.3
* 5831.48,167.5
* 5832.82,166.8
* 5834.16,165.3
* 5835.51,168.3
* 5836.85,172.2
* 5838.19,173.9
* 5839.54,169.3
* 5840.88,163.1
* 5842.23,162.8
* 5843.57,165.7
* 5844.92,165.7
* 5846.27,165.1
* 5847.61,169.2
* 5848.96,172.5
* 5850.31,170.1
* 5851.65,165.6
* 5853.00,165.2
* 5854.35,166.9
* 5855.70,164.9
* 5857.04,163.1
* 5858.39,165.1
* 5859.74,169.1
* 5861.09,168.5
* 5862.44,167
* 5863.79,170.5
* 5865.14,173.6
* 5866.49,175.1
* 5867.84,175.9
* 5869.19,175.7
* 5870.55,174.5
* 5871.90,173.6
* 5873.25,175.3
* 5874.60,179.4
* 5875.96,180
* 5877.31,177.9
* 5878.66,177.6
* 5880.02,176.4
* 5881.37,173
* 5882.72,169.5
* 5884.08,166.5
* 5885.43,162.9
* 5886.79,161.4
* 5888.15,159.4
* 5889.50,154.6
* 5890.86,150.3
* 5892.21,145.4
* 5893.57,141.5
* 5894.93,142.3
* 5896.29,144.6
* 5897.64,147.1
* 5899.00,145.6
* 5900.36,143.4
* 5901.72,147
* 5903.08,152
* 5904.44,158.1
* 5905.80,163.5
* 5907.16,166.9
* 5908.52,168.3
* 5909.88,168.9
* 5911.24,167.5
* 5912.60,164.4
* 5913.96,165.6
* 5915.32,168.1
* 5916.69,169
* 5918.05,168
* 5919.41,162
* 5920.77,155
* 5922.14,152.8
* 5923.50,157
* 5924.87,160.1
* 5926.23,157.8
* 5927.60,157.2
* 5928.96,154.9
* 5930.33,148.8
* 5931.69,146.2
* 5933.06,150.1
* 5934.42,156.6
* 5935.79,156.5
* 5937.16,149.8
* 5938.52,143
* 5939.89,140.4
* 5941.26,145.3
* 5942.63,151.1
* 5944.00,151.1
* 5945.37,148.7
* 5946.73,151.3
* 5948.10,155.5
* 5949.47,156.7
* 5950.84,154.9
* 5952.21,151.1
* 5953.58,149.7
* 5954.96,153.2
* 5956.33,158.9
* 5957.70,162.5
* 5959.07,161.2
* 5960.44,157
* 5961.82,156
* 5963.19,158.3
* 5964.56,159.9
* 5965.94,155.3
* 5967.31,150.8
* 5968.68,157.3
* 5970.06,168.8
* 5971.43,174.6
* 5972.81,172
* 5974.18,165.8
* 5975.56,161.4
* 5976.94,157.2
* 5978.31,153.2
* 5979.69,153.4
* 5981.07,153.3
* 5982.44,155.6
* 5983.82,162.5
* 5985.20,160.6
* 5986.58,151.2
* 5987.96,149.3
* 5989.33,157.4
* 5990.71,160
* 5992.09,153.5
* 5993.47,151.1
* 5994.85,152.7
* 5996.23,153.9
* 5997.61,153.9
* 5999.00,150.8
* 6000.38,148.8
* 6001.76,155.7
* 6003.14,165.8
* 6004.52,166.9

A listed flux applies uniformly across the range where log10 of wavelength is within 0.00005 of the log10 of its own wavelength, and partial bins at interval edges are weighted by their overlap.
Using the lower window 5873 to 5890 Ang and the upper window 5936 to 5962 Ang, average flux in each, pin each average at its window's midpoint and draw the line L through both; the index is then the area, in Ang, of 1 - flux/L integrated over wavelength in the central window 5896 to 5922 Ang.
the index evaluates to 0.58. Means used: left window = 170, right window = 152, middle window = 159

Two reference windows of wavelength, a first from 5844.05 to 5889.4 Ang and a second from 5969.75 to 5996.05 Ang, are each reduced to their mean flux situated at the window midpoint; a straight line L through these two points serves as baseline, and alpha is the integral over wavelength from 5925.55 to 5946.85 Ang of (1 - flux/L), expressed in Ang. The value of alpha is 1.6 Ang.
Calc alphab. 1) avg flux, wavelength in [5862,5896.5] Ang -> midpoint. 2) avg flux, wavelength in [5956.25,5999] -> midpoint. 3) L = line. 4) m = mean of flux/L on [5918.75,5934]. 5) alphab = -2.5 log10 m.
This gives 0.052 mag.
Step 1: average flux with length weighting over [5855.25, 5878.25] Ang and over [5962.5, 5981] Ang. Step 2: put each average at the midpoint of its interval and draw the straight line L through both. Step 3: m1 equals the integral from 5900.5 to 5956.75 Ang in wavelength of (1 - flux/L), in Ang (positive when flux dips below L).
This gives 3.2 Ang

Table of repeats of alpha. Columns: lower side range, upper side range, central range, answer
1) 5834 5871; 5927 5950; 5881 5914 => 0.50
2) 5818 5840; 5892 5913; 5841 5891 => -2.75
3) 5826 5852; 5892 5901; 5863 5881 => -2.57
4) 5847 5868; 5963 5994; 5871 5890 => -0.45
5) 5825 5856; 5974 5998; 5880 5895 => 0.43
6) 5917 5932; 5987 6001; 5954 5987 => -1.01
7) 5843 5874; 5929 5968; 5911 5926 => -0.37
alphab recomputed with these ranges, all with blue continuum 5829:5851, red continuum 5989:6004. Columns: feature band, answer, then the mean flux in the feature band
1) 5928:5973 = 0.03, 155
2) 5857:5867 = -0.02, 169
